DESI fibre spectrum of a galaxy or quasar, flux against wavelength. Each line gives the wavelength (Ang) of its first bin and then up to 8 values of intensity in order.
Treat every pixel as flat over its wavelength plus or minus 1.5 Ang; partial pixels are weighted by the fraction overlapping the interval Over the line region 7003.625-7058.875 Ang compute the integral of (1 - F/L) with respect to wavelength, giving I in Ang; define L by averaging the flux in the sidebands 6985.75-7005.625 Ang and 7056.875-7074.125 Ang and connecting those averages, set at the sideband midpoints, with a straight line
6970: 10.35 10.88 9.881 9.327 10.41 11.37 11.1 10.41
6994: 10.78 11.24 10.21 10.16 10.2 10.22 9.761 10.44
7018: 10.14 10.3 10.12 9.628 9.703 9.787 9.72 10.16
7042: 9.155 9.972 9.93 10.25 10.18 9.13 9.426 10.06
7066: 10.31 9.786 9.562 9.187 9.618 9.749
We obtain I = 1.4 Ang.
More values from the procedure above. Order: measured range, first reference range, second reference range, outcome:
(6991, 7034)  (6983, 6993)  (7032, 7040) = 0.8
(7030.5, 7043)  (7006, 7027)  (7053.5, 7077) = 0.3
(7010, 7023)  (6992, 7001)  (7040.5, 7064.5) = 0.3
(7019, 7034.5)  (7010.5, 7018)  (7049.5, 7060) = 0.1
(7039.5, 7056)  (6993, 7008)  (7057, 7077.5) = 0.0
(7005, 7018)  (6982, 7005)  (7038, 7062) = 0.3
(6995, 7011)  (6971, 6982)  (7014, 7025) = -0.3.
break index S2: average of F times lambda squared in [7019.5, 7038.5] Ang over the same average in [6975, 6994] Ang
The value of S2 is 0.96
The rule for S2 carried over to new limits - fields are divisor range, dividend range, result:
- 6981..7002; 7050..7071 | 0.93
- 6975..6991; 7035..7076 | 0.96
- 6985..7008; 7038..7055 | 0.95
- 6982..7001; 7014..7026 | 0.95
